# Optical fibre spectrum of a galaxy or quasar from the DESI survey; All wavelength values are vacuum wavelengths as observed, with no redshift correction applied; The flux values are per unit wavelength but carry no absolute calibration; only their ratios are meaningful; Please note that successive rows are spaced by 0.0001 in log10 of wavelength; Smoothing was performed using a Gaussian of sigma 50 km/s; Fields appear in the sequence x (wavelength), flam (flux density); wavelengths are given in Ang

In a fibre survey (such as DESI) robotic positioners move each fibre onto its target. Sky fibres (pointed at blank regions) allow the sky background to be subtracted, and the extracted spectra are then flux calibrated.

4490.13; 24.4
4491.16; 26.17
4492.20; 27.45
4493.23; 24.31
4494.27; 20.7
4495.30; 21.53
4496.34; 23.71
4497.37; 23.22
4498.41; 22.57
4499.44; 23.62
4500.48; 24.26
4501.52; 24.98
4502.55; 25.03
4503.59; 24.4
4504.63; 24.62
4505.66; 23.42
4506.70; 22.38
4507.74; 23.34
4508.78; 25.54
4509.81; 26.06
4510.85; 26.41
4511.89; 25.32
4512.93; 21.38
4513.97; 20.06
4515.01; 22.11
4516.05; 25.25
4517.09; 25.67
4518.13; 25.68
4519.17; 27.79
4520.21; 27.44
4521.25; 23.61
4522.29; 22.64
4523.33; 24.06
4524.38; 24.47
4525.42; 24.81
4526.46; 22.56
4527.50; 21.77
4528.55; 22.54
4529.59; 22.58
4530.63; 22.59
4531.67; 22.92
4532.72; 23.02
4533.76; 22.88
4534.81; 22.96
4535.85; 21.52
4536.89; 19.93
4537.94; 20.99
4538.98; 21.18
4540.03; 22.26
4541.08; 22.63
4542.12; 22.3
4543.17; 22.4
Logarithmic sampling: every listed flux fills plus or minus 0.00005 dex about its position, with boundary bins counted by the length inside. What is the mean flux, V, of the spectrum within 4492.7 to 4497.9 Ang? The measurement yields 22.7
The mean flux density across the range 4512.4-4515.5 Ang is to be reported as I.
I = 21.2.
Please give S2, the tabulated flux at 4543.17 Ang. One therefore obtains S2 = 22.4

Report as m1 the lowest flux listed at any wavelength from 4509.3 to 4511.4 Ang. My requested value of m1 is 26.06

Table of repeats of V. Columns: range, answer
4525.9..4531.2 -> 22.5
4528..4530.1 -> 22.5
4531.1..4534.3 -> 22.9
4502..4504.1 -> 24.8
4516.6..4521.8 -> 26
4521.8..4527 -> 23.7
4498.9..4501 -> 23.9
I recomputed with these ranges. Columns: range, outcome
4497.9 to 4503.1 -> 24.1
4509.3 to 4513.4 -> 24.8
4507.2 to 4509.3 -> 24.5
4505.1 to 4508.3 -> 23.1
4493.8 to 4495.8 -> 21.2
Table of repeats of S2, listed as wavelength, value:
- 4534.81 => 22.96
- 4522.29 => 22.64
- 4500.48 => 24.26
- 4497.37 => 23.22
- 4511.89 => 25.32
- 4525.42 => 24.81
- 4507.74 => 23.34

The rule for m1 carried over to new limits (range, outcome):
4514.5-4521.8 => 22.11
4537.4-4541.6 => 20.99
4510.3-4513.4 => 21.38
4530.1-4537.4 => 19.93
